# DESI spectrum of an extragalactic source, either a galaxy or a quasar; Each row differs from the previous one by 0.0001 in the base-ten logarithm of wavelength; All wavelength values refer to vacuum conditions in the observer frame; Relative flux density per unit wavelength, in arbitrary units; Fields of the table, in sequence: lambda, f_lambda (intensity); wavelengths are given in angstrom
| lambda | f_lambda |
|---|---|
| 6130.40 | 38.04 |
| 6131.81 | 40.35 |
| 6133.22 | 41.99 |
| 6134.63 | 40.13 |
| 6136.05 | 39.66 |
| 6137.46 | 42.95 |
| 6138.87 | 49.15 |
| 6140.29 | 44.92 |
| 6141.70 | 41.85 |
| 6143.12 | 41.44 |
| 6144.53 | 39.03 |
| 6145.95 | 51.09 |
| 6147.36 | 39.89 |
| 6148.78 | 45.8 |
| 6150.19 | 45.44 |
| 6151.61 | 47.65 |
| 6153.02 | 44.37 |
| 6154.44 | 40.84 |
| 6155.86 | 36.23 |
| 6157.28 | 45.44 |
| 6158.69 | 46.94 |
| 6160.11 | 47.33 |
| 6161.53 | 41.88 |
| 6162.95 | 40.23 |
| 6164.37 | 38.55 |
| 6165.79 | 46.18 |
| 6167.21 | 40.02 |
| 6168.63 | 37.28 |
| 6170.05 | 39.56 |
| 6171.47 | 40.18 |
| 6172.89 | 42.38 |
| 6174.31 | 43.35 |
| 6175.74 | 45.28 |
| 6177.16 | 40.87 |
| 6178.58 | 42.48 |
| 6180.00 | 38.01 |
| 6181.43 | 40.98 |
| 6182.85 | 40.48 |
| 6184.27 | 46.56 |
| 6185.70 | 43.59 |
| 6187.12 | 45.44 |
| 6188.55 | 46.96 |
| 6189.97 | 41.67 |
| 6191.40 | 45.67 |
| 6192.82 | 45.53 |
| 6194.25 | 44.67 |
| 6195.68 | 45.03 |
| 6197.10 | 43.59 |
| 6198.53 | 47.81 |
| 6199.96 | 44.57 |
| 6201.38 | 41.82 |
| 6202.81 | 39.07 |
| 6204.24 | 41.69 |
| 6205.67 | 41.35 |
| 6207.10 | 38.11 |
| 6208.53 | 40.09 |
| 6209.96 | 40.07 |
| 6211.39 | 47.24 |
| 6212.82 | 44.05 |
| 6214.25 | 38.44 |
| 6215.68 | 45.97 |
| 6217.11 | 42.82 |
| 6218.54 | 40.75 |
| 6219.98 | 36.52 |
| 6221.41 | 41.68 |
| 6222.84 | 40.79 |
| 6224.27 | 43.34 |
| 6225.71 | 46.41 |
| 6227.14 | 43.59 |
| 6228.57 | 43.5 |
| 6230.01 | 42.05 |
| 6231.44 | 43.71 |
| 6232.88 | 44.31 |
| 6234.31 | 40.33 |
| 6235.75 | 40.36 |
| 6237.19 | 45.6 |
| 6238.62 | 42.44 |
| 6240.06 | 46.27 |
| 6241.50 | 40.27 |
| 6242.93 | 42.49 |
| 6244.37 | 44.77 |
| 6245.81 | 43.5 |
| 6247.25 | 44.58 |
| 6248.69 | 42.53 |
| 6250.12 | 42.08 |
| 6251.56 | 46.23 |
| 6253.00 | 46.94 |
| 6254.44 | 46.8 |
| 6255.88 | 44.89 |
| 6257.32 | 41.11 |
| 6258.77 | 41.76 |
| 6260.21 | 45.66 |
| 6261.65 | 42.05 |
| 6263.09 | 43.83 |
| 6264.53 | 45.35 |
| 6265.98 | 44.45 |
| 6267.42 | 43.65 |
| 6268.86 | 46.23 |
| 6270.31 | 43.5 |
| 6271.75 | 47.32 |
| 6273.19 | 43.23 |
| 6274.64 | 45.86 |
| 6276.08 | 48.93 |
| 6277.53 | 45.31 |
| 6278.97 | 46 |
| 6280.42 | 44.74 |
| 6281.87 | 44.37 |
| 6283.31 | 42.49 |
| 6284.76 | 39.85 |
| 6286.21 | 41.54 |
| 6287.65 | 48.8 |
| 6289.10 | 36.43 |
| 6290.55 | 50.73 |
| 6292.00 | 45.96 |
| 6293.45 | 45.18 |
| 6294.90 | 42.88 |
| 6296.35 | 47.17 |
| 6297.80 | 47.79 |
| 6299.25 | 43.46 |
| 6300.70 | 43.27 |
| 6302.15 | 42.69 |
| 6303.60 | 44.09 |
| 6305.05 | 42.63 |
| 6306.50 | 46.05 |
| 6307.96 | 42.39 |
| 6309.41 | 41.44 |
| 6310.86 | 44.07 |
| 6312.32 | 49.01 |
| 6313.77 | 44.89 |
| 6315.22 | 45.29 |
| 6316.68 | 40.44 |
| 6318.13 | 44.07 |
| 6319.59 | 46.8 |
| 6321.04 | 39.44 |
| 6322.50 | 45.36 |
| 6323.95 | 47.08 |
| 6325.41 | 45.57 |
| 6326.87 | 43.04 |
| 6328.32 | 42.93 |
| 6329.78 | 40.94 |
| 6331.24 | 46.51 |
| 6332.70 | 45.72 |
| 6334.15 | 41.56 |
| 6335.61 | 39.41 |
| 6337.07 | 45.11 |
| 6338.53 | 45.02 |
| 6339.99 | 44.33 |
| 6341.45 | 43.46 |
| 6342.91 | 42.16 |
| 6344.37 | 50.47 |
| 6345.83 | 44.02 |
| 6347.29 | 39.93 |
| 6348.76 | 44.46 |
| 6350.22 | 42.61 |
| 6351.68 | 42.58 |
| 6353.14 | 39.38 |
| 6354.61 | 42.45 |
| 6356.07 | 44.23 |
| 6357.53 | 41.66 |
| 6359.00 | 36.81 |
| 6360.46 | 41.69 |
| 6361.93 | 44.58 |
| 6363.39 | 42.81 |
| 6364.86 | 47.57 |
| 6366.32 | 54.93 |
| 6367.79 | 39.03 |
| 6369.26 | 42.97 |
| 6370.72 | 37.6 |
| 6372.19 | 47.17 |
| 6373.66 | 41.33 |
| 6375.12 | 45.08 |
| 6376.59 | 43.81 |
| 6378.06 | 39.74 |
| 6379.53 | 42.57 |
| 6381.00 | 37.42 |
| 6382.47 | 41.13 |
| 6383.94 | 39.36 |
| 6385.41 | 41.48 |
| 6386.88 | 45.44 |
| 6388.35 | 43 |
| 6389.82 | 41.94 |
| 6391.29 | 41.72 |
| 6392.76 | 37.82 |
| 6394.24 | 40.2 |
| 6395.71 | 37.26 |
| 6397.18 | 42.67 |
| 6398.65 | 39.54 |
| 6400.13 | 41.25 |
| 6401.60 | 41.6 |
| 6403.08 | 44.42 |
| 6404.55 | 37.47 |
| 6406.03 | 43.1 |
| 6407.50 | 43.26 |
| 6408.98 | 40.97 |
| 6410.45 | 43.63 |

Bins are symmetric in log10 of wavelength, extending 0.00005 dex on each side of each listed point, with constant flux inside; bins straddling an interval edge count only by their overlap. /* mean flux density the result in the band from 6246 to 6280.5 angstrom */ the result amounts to 44.7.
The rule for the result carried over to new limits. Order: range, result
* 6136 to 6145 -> 43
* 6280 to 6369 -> 43.8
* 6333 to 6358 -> 43.2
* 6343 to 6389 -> 42.8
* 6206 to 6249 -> 42.5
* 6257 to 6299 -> 44.6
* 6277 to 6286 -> 43.6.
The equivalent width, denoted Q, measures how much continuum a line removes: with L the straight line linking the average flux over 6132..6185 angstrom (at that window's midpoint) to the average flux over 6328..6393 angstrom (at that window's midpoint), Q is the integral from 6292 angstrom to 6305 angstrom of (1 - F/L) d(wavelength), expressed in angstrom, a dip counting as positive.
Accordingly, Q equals -0.5 angstrom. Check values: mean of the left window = 42.6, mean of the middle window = 44.6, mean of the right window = 42.8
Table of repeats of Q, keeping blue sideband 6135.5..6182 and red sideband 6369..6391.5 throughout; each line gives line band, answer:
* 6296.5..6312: -0.7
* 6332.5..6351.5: -0.7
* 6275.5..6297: -1.2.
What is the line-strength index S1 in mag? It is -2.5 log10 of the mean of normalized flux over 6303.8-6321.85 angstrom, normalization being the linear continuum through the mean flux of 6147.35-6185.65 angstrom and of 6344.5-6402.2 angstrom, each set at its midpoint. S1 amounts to -0.04 mag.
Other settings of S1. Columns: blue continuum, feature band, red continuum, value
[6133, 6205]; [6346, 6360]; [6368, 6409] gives 0.001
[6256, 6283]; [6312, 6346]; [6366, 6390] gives -0.021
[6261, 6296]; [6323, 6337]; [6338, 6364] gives -0.009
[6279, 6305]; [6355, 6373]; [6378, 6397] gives -0.045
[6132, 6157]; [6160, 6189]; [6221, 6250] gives 0.025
